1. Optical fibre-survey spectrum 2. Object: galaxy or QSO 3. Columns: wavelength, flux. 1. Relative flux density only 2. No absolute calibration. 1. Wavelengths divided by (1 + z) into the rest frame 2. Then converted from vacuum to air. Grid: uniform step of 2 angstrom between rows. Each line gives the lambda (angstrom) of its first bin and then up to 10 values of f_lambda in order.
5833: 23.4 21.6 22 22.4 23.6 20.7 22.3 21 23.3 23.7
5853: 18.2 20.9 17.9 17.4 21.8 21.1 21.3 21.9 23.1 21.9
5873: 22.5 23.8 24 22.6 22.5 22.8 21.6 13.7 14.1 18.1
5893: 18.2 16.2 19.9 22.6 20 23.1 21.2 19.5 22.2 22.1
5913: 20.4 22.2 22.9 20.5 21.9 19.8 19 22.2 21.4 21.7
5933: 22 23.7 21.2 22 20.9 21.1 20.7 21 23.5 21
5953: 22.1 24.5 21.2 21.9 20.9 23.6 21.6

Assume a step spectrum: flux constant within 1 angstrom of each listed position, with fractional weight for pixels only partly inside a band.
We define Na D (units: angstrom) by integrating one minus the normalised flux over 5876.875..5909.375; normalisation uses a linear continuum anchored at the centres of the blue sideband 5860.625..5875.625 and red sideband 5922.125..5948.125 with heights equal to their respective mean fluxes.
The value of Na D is 2.7 angstrom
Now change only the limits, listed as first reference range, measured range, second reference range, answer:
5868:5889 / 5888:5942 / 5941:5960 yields 2.4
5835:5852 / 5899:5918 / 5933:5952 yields 0.3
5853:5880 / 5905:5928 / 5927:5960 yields 0.6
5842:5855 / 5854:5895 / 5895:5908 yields 1.2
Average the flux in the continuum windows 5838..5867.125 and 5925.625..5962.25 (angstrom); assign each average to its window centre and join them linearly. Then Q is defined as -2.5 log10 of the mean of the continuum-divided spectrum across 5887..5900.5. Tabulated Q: 0.20 mag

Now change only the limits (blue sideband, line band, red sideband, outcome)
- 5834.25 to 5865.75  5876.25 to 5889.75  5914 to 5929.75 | 0.05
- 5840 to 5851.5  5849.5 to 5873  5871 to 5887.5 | 0.06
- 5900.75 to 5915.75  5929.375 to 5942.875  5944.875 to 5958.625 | 0.00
